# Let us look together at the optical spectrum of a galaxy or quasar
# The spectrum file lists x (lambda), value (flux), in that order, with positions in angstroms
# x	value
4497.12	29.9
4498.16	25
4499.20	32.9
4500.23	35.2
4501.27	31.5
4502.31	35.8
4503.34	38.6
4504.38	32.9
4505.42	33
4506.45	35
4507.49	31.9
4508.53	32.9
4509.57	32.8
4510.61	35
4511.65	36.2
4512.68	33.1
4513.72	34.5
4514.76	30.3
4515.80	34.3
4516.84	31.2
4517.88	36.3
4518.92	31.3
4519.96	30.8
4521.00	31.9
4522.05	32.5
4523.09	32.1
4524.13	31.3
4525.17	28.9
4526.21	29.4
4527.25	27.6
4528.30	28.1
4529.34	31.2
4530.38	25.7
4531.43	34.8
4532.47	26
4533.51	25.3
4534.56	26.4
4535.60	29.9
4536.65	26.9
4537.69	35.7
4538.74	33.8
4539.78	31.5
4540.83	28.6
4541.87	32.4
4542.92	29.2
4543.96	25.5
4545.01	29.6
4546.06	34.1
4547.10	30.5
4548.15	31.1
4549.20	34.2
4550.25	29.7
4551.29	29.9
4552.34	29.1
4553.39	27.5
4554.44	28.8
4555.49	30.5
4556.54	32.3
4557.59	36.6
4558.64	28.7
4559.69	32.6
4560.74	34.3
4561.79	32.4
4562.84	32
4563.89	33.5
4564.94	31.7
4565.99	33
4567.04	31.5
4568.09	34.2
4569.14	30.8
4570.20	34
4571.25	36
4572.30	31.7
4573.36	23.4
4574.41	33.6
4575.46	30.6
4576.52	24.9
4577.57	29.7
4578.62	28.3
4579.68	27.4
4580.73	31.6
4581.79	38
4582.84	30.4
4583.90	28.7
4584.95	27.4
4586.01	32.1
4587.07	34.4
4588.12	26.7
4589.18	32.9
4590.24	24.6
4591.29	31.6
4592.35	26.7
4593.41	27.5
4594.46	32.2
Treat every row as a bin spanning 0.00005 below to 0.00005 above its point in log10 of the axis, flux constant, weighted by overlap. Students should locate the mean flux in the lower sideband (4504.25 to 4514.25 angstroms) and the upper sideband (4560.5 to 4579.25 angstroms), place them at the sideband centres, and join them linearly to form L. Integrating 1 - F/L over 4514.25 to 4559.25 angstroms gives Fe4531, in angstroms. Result 3.0 angstroms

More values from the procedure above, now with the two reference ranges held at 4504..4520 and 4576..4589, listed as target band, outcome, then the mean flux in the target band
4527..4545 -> 1.6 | 29.4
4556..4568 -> -0.6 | 32.7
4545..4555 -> 0.3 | 30.5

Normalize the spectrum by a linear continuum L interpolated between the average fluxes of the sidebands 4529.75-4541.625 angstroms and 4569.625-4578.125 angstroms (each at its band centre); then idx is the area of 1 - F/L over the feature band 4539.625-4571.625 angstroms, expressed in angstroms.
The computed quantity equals -1.5 angstroms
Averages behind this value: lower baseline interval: 29.6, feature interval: 31.5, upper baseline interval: 30.5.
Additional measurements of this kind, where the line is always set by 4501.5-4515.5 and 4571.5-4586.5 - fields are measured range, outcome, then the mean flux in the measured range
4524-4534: 1.2 angstroms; 28.8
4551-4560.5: 0.1 angstroms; 30.8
